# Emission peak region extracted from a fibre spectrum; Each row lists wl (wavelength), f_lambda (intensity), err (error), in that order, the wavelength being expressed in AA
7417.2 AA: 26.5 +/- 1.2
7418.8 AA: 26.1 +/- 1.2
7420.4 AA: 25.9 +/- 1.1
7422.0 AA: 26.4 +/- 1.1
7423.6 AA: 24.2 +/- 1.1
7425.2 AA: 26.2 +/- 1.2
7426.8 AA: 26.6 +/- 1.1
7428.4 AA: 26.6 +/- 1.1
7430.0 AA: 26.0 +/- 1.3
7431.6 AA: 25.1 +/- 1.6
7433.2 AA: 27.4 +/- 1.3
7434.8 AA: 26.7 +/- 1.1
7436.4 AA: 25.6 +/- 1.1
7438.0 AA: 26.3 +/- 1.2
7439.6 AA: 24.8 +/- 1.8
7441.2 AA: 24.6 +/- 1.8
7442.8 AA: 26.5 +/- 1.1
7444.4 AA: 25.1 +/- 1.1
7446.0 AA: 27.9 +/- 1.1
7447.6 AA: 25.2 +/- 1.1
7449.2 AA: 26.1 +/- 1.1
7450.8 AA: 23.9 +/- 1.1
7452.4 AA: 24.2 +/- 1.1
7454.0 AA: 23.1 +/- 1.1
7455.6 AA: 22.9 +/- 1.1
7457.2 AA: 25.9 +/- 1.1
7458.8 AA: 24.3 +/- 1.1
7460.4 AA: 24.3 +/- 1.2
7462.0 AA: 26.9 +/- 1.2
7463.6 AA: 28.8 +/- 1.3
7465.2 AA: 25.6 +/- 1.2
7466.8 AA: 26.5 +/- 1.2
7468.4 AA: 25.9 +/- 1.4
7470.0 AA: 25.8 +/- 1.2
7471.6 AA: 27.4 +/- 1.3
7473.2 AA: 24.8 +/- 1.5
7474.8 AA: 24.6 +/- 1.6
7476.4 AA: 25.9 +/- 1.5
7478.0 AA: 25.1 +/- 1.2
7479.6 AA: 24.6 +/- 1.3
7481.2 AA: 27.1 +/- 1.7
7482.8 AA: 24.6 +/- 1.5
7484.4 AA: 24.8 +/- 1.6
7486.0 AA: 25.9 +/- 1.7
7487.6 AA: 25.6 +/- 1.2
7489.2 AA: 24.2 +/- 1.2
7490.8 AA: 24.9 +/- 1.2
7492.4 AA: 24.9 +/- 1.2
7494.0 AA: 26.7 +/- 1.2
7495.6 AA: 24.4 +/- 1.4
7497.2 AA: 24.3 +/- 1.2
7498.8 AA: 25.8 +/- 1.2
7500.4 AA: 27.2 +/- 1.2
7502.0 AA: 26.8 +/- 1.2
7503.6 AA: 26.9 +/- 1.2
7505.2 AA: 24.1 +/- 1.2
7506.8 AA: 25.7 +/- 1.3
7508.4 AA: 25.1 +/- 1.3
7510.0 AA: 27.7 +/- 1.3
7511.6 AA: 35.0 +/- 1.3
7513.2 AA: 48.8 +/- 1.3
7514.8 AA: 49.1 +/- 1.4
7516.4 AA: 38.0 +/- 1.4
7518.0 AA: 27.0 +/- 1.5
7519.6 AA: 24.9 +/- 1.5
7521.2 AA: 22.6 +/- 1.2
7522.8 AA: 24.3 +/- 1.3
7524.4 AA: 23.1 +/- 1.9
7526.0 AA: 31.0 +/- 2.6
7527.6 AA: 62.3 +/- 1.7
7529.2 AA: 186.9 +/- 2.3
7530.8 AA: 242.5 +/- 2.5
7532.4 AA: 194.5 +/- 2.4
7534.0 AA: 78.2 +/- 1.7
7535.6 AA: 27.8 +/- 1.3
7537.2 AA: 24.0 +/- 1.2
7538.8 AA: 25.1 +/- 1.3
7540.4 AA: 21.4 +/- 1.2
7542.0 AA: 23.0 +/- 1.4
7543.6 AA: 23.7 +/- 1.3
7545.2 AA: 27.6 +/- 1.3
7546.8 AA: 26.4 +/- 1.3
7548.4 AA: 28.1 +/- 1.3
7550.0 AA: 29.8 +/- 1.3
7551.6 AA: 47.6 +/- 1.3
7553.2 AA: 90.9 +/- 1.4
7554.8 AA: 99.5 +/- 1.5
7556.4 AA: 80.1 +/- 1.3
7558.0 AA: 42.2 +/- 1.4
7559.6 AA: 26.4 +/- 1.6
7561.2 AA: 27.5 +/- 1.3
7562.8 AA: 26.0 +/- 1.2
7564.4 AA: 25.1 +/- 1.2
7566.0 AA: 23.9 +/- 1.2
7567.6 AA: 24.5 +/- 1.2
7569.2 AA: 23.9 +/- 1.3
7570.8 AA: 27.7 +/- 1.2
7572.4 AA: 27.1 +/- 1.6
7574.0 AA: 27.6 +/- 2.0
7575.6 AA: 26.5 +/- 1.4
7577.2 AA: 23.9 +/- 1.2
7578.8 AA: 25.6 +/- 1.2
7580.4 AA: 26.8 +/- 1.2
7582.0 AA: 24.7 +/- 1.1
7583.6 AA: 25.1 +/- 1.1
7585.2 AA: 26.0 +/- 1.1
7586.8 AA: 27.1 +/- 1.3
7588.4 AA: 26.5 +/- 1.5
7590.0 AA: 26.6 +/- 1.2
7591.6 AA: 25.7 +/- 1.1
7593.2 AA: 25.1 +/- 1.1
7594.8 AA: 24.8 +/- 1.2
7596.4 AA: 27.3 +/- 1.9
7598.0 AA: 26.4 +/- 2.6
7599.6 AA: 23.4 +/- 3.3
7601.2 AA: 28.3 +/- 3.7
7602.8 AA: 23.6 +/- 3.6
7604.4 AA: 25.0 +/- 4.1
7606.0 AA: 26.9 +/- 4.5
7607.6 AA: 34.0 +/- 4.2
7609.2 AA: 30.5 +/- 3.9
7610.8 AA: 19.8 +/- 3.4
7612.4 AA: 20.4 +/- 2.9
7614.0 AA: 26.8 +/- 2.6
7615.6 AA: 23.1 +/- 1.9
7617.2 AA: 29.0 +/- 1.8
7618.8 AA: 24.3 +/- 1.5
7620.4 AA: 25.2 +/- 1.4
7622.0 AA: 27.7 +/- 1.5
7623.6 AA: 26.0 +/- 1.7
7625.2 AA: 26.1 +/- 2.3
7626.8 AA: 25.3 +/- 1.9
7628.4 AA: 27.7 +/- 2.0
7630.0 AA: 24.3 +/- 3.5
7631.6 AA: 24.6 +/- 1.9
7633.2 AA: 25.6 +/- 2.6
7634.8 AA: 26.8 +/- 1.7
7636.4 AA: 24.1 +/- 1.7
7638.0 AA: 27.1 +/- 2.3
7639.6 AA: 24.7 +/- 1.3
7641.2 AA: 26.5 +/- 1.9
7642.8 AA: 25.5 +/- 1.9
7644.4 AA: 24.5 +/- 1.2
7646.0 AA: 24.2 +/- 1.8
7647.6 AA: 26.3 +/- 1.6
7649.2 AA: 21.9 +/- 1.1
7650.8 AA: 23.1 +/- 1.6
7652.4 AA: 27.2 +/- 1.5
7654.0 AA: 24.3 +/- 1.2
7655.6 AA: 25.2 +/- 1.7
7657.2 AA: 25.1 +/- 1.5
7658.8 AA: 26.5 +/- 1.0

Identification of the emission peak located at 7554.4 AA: [N II] 6583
